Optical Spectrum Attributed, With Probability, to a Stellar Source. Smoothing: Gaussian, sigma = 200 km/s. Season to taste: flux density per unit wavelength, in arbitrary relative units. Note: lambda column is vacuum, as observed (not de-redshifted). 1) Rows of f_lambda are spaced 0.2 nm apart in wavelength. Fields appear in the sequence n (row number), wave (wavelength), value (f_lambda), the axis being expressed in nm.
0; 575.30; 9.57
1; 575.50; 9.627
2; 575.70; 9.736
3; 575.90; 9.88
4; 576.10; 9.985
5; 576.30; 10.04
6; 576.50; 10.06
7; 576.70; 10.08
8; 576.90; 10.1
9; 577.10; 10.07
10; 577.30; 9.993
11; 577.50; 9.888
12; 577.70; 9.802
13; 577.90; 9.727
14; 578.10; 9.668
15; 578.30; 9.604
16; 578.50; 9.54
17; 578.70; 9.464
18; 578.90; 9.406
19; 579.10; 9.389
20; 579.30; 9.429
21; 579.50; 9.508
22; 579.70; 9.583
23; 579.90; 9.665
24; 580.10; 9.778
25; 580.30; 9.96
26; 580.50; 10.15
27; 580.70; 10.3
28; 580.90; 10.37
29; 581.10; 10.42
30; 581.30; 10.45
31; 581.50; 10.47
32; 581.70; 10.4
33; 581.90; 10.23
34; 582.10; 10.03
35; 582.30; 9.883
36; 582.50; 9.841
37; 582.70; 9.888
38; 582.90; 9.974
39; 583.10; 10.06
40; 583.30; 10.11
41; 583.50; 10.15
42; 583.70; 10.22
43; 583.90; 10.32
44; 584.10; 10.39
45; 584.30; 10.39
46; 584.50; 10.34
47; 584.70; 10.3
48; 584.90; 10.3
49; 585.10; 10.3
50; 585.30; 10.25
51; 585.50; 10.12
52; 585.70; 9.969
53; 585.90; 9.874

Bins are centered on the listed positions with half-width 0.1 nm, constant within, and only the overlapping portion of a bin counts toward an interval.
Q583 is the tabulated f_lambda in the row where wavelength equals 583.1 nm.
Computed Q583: 10.06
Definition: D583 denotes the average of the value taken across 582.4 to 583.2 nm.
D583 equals 9.94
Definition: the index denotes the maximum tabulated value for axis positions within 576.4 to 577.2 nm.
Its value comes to 10.1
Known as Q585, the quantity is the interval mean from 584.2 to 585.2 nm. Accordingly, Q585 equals 10.3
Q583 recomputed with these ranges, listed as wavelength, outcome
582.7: 9.888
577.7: 9.802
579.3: 9.429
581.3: 10.45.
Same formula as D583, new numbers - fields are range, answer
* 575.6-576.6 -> 9.94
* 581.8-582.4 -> 10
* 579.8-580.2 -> 9.72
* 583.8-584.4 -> 10.4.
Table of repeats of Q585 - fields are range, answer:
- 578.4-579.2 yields 9.45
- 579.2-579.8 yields 9.51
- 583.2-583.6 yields 10.1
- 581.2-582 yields 10.4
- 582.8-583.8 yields 10.1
